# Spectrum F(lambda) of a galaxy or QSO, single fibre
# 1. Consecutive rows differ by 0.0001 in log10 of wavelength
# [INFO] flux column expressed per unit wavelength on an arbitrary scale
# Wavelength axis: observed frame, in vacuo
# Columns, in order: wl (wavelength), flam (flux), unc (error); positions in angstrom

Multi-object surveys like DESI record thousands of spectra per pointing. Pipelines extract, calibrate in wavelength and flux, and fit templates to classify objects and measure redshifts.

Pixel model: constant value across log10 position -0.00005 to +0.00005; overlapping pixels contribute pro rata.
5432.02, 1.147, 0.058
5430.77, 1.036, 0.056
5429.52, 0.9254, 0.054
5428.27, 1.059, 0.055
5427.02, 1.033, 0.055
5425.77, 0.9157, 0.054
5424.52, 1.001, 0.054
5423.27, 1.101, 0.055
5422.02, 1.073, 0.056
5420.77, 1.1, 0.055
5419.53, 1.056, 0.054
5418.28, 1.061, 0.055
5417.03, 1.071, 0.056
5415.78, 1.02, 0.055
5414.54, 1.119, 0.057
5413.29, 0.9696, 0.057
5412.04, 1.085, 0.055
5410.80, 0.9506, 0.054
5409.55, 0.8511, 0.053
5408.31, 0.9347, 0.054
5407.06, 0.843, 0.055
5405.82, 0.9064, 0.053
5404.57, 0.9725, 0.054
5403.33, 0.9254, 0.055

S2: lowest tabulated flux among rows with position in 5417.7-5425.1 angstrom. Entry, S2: 1.001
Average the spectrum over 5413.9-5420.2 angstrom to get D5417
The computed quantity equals 1.07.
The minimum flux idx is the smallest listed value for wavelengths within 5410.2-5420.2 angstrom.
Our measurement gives 0.9506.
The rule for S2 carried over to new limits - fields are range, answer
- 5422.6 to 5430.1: 0.9157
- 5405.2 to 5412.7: 0.843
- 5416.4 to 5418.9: 1.061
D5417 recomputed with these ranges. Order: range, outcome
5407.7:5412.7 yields 0.956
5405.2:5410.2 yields 0.884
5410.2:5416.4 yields 1.03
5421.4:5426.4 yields 1.02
